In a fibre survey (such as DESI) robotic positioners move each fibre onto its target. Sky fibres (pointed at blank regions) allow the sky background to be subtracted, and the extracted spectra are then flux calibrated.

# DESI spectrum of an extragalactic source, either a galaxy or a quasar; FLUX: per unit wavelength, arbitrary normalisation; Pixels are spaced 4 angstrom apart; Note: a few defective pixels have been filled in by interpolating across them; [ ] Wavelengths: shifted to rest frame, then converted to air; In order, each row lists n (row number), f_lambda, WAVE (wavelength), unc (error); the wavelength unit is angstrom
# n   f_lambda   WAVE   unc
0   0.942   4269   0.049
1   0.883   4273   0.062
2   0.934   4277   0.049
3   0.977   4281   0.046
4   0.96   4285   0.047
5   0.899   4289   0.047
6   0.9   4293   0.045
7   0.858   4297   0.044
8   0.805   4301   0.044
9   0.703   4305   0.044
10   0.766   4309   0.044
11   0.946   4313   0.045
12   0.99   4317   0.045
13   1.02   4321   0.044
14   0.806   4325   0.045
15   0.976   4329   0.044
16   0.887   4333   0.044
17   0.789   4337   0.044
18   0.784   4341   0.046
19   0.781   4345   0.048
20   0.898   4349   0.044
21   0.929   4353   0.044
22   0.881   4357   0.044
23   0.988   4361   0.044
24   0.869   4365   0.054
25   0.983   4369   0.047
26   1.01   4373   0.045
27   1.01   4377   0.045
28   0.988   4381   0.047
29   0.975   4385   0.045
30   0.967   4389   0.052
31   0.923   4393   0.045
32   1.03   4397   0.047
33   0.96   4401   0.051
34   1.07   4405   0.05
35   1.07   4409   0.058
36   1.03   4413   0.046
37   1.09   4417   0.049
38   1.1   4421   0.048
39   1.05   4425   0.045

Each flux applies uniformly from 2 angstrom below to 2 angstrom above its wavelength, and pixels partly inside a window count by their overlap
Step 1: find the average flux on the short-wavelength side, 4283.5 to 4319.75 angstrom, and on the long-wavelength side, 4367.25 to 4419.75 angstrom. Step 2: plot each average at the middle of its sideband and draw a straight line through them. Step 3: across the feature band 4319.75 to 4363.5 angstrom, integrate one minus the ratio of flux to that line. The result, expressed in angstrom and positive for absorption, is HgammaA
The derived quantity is 2.3 angstrom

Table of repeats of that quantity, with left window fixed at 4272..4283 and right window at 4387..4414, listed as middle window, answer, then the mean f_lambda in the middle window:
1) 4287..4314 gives 3.22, 0.836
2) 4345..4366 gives 1.67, 0.903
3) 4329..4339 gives 1.06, 0.866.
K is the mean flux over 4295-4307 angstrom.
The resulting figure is 0.789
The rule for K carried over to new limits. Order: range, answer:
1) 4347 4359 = 0.903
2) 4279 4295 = 0.934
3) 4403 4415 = 1.06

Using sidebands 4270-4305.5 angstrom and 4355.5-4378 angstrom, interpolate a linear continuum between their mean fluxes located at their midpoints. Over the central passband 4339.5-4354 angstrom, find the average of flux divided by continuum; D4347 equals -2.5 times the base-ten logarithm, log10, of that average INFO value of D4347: 0.12 mag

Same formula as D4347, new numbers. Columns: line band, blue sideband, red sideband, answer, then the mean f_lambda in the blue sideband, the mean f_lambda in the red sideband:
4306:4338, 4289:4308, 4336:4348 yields -0.11 mag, 0.823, 0.794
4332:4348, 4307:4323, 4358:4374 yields 0.16 mag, 0.93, 0.954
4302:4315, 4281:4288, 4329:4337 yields 0.15 mag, 0.956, 0.885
